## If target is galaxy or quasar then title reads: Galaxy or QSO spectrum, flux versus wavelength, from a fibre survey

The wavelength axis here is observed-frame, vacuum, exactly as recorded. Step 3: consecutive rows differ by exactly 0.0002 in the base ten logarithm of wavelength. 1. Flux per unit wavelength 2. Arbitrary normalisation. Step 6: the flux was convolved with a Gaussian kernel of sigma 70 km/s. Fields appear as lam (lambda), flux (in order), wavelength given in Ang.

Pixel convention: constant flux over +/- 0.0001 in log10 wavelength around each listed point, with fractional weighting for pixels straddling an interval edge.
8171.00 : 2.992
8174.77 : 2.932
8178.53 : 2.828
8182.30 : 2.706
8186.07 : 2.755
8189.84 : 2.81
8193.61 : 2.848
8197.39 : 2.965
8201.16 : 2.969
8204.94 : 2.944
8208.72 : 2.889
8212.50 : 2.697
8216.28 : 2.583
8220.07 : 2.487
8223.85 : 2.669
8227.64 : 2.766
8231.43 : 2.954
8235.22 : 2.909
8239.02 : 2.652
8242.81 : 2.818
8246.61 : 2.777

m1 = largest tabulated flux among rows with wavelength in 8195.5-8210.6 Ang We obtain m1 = 2.969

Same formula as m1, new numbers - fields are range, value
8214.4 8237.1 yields 2.954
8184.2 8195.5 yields 2.848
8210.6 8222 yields 2.697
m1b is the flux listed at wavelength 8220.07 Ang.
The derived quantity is 2.487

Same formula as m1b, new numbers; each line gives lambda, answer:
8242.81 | 2.818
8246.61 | 2.777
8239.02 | 2.652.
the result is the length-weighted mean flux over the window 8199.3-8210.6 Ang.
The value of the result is 2.93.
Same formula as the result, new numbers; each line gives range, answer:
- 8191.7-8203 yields 2.93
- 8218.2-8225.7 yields 2.58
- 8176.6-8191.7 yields 2.78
